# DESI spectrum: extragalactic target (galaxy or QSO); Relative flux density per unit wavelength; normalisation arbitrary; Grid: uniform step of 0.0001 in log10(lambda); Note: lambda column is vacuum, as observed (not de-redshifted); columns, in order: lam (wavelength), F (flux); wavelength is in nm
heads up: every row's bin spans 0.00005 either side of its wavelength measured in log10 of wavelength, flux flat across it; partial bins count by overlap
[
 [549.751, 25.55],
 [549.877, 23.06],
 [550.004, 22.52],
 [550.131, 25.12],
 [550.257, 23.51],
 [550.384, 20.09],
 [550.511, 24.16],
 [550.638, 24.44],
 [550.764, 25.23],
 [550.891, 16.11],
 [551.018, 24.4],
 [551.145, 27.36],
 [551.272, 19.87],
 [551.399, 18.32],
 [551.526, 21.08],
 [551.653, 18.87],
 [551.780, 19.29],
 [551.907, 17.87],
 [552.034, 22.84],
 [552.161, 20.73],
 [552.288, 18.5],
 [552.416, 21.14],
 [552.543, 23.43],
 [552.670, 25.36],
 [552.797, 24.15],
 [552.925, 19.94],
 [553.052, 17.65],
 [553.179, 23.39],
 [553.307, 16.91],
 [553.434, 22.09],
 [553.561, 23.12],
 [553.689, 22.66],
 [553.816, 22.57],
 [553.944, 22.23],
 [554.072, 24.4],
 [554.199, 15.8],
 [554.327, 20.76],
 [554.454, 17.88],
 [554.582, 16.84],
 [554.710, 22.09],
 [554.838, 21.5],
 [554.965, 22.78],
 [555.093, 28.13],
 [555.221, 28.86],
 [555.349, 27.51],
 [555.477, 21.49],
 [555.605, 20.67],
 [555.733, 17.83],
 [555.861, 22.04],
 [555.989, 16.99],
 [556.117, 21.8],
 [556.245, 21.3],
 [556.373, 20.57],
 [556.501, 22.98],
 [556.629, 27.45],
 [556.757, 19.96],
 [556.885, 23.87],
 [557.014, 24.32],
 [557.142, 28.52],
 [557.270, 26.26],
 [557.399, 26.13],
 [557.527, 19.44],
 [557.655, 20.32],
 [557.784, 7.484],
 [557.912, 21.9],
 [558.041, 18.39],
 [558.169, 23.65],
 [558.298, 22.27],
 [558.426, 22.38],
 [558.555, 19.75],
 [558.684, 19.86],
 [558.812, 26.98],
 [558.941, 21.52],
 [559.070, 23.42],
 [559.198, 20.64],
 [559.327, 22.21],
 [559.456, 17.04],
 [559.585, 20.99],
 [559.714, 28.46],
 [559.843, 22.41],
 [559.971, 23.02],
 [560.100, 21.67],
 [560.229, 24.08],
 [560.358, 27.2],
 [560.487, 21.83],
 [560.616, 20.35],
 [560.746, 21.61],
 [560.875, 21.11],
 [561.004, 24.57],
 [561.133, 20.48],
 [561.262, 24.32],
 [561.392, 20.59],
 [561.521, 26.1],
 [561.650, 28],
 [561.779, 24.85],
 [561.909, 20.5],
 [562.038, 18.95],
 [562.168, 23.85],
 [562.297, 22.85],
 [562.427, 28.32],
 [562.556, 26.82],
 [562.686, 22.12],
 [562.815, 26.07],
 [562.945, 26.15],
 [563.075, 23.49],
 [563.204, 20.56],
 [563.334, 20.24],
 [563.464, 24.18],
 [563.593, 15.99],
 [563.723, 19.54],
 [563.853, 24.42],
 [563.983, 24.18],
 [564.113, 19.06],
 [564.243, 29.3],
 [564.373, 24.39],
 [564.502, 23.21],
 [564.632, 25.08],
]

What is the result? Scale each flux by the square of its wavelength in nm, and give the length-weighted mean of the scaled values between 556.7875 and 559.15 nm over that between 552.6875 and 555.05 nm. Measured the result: 1.06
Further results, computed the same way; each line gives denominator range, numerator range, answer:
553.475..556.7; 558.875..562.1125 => 1.05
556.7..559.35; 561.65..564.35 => 1.08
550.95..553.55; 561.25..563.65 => 1.14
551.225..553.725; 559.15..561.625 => 1.12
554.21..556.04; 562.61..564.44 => 1.09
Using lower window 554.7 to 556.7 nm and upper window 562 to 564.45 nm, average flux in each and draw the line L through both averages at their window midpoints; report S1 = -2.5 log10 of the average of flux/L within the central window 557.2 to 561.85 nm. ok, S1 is 0.04 mag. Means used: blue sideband 22.8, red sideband 23.2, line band 22.3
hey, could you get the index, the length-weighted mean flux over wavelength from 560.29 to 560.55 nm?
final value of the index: 24.5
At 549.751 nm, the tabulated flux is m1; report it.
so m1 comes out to 25.55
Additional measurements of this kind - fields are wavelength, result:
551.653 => 18.87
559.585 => 20.99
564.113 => 19.06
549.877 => 23.06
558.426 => 22.38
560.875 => 21.11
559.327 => 22.21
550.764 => 25.23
